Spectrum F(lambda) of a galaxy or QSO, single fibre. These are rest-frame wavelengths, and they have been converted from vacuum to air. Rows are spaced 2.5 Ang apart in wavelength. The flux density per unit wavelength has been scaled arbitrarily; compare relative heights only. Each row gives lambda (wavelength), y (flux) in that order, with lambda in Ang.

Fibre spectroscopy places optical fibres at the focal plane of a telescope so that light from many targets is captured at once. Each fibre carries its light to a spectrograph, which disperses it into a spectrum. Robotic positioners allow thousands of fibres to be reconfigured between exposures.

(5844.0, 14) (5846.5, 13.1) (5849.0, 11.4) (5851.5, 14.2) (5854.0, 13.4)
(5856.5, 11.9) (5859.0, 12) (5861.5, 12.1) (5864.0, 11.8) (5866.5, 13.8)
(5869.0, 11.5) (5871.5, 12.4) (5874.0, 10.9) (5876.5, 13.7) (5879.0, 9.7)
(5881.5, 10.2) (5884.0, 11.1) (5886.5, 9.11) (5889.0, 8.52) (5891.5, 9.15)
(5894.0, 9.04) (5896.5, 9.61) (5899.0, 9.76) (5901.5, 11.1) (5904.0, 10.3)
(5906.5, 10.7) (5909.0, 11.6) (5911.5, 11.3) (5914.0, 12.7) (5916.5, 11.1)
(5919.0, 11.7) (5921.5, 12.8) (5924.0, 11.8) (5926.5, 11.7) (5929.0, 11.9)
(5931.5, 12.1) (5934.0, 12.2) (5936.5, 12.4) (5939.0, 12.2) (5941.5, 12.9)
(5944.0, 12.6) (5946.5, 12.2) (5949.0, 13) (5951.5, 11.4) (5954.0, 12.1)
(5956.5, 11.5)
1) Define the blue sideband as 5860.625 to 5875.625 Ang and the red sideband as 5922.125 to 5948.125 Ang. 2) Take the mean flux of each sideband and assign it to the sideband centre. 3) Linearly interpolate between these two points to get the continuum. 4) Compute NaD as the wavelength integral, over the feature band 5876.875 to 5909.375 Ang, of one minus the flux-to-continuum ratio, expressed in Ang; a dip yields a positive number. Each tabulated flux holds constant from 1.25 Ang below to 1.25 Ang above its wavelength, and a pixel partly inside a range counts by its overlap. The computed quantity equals 5.6 Ang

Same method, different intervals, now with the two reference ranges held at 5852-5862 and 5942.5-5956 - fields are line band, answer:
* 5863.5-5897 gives 4.5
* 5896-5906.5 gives 1.8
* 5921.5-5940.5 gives 0.3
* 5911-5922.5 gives 0.4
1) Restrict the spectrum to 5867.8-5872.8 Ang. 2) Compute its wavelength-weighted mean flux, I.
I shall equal 11.9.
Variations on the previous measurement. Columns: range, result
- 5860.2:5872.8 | 12.3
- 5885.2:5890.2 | 8.84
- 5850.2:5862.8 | 12.7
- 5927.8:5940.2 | 12.2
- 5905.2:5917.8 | 11.5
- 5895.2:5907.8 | 10.3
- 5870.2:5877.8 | 12.3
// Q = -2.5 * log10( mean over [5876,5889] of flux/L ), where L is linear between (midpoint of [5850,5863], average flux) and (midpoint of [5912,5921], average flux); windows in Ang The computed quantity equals 0.187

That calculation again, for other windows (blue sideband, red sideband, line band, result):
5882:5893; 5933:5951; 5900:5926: -0.06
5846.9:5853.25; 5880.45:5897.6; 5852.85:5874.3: -0.05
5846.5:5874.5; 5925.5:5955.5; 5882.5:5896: 0.29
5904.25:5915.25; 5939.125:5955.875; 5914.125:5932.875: -0.01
